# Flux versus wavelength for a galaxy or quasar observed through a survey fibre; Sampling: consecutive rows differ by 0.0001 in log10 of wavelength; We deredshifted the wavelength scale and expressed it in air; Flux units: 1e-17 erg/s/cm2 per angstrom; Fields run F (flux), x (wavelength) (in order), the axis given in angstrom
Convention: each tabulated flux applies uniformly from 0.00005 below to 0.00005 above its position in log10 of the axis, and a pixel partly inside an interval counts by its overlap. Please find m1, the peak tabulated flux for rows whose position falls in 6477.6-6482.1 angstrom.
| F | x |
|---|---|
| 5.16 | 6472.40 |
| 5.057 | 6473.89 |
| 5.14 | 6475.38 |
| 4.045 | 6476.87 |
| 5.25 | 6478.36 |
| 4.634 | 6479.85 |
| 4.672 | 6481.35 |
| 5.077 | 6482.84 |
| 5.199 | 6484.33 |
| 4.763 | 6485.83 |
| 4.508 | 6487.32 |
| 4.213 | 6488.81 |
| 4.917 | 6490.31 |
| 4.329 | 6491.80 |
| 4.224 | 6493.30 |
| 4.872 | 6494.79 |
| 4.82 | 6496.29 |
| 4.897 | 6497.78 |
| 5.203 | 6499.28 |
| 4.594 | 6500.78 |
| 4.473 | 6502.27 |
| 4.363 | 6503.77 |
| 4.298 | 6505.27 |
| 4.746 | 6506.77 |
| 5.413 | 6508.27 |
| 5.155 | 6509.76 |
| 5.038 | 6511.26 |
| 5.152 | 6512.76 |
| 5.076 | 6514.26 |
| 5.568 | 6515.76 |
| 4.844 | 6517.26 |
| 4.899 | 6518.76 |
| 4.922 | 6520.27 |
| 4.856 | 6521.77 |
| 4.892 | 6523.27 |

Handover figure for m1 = 5.25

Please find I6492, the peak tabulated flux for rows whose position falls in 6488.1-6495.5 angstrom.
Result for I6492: 4.917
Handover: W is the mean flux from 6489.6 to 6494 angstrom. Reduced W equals 4.49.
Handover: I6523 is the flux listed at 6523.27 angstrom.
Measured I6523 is 4.892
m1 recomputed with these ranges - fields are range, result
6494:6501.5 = 5.203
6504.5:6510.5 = 5.413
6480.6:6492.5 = 5.199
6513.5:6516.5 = 5.568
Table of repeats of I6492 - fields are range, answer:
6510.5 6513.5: 5.152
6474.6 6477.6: 5.14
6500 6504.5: 4.594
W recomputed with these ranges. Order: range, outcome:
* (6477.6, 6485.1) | 4.96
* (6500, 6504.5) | 4.48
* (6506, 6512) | 5.09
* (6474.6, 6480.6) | 4.77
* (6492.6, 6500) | 4.81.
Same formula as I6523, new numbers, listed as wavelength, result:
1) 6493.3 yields 4.224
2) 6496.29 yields 4.82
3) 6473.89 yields 5.057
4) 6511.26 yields 5.038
